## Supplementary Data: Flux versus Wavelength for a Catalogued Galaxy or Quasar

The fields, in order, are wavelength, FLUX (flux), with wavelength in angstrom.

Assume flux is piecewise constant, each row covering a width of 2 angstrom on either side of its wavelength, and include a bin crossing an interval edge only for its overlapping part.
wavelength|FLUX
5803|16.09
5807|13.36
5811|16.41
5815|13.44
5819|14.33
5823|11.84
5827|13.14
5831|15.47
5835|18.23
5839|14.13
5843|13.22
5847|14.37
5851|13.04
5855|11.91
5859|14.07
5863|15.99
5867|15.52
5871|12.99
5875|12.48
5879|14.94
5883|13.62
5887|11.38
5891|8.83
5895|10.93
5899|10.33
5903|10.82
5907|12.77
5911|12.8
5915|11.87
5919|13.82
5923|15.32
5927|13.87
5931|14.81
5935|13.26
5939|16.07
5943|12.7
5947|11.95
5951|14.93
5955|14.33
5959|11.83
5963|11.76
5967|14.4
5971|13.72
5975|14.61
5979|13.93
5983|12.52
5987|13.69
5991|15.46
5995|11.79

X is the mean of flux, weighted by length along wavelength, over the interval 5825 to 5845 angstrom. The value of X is 14.8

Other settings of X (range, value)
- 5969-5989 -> 13.7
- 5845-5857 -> 13.1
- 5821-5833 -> 13.5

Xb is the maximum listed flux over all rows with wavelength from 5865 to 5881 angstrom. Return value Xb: 15.52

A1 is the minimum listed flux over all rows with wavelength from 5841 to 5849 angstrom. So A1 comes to 13.22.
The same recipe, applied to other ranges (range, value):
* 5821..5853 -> 11.84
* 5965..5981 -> 13.72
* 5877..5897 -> 8.83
